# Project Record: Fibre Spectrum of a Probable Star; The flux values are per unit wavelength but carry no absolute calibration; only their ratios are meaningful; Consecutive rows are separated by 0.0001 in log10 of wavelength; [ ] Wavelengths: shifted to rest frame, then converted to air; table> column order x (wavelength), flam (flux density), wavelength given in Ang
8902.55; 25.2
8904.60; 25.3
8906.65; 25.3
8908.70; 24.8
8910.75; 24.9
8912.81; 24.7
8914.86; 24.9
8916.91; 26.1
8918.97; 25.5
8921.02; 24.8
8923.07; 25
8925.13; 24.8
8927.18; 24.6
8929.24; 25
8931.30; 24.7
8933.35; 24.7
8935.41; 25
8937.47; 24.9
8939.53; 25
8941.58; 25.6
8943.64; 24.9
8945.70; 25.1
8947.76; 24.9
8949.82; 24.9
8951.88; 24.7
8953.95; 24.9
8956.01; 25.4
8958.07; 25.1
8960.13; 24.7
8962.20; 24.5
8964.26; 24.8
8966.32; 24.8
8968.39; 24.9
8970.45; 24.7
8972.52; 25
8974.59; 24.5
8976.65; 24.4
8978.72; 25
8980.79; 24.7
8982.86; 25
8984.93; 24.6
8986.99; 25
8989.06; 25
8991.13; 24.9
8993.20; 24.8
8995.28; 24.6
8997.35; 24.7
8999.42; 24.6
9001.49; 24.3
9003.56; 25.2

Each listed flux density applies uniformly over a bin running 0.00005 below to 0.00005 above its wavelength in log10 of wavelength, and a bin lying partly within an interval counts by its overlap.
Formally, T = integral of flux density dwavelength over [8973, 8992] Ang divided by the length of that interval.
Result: 24.8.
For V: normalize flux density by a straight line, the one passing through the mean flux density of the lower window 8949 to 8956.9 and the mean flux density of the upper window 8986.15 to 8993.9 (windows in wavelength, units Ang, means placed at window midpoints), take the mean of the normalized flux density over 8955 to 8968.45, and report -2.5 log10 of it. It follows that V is 0.00 mag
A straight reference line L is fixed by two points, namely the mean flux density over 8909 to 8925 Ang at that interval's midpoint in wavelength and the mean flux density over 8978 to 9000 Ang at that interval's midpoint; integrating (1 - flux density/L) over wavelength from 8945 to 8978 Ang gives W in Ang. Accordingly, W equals 0.1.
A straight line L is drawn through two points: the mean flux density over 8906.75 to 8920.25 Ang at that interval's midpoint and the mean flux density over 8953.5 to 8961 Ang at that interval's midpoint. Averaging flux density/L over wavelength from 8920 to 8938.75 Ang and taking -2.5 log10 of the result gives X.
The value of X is 0.013 mag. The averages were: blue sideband 25.1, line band 24.8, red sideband 25.1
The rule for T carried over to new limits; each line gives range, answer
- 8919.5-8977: 24.9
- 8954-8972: 24.9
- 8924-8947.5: 24.9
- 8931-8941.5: 25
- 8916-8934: 25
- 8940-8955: 25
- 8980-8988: 24.8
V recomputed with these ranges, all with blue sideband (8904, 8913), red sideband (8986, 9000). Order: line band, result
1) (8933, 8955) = 0.00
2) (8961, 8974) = 0.00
